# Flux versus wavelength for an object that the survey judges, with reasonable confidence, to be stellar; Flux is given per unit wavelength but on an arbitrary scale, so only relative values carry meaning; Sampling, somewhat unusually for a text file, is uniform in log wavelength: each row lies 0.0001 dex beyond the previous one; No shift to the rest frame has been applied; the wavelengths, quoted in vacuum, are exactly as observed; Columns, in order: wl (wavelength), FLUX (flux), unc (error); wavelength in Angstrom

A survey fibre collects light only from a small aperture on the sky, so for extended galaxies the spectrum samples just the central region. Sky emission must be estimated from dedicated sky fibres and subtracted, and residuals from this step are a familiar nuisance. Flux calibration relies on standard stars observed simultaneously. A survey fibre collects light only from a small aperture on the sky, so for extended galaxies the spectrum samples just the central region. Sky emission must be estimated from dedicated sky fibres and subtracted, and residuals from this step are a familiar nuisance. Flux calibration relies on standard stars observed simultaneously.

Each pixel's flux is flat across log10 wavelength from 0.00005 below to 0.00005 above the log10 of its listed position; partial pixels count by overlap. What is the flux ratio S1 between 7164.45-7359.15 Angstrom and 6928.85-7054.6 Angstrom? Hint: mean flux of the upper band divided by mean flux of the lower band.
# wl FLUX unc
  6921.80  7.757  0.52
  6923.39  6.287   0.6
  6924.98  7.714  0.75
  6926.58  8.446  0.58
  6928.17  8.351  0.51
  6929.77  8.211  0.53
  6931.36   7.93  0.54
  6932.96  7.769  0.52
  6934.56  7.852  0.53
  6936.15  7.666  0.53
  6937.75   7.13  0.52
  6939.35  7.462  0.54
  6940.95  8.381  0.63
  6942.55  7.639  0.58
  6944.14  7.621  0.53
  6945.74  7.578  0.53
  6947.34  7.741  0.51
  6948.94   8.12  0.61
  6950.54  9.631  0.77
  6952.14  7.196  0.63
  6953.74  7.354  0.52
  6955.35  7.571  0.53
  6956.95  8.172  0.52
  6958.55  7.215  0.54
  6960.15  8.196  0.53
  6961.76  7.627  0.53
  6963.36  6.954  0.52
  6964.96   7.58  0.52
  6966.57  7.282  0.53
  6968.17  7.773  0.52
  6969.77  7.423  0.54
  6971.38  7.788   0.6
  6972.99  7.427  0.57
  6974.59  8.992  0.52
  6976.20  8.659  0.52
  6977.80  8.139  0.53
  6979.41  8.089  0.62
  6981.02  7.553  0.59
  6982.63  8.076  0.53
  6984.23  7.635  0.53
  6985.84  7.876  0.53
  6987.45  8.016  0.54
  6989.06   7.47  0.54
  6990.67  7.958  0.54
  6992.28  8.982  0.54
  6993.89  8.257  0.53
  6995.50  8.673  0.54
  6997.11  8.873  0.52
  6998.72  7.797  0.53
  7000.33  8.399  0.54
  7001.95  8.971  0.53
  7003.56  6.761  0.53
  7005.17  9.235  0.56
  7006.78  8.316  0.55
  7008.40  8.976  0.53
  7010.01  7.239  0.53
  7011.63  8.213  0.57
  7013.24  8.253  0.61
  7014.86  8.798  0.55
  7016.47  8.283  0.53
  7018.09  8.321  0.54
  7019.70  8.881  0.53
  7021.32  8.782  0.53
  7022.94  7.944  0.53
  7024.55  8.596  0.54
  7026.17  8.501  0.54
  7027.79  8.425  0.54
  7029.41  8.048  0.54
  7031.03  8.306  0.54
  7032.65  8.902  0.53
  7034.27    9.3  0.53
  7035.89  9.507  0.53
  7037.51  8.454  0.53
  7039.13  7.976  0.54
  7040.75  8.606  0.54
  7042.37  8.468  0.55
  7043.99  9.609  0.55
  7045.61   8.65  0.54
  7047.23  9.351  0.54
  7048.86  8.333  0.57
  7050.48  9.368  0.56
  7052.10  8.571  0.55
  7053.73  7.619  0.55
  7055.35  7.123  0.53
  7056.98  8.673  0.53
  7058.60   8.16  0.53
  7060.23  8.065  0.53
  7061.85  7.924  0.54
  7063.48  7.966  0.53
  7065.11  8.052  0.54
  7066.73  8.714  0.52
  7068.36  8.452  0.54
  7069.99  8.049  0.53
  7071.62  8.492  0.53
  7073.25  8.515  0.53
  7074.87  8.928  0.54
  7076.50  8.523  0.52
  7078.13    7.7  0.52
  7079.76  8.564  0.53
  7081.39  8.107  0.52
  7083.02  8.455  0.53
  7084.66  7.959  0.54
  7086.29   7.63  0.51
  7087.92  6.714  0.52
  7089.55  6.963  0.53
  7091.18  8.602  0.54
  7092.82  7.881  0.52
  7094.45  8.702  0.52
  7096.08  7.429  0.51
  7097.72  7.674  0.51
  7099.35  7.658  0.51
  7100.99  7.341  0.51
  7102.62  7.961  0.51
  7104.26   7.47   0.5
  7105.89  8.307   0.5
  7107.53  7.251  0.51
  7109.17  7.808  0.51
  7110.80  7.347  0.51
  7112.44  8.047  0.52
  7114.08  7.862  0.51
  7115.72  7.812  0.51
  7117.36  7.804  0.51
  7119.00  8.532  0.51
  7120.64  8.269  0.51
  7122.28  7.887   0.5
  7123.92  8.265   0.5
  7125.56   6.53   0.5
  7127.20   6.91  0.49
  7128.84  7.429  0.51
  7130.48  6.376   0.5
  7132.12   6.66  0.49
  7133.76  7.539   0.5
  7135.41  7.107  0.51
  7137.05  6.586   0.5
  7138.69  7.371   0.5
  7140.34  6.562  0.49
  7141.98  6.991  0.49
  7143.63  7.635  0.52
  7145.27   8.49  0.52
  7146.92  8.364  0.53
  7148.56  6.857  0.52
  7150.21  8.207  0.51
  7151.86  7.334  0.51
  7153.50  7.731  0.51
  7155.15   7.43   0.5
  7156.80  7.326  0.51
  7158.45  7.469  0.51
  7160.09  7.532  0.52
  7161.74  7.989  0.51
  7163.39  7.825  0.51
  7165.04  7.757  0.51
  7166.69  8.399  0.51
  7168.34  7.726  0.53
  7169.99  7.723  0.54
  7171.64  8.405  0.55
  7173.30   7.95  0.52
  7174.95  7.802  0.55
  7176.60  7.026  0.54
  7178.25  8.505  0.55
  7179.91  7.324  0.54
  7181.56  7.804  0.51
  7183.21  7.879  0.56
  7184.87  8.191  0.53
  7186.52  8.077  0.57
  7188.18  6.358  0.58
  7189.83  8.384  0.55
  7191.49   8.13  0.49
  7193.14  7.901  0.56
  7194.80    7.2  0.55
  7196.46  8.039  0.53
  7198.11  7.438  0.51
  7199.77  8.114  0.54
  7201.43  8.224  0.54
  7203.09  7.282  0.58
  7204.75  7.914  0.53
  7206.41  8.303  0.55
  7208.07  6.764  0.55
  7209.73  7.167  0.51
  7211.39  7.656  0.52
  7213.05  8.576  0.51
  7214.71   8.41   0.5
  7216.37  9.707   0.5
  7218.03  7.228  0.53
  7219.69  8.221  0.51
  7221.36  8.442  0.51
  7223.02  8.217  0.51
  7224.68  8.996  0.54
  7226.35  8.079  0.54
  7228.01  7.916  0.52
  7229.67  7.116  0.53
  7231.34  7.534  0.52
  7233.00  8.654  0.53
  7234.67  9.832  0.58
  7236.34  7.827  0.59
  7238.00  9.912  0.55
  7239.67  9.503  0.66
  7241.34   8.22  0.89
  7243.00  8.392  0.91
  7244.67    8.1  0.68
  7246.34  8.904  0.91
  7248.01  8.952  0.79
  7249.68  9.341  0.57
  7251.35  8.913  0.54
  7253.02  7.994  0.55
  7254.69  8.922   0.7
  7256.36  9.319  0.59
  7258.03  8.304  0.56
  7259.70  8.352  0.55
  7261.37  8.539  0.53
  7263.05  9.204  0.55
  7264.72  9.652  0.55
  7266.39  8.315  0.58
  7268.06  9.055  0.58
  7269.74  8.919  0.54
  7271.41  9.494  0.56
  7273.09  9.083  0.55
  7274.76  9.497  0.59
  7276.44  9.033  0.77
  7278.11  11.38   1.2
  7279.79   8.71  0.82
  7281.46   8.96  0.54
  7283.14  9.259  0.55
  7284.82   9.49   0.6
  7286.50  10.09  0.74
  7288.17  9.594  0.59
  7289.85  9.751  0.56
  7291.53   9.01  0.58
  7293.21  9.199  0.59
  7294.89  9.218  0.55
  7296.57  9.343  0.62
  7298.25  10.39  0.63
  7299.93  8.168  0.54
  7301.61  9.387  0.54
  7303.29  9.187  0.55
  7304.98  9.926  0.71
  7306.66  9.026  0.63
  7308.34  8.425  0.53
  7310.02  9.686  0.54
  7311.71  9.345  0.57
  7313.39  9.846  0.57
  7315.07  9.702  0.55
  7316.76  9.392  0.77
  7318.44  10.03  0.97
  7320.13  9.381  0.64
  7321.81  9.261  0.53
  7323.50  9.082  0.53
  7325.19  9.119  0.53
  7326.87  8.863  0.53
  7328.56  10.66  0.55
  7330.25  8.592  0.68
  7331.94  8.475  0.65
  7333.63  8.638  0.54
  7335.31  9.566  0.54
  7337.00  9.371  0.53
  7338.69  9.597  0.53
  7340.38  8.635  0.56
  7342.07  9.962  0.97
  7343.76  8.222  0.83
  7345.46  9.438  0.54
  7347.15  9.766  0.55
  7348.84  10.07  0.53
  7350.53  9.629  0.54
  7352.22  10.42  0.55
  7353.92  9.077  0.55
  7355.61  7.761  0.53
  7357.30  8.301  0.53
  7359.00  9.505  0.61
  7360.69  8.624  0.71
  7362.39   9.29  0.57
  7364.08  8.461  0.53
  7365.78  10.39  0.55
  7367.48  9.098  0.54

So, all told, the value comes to 1.07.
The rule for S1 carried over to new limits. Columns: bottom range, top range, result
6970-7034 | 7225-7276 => 1.06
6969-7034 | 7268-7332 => 1.14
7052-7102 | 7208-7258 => 1.05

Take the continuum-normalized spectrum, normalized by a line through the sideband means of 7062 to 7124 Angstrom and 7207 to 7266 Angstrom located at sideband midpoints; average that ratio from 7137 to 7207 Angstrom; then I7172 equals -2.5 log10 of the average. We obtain 0.07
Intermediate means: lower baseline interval 7.99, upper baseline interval 8.48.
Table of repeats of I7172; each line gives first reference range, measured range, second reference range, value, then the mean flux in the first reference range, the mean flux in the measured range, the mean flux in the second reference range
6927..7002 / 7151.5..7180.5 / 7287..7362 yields 0.13 mag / 7.93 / 7.75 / 9.29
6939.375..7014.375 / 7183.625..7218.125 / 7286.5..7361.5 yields 0.13 mag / 7.99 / 7.87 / 9.3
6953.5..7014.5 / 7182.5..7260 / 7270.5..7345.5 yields 0.10 mag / 8.01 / 8.23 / 9.34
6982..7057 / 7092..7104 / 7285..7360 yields 0.11 mag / 8.41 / 7.79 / 9.32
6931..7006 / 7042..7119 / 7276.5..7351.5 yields 0.04 mag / 7.93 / 8.1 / 9.38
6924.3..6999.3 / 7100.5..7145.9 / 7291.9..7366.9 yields 0.14 mag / 7.91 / 7.5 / 9.28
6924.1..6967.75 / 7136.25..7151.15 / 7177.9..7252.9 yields 0.09 mag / 7.79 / 7.45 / 8.17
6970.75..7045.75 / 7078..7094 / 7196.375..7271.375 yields 0.07 mag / 8.36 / 7.88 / 8.43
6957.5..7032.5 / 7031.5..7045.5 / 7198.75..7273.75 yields -0.08 mag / 8.13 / 8.83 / 8.48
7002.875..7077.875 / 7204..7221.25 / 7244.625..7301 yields 0.12 mag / 8.44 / 8.01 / 9.15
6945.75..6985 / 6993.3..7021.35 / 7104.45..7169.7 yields -0.08 mag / 7.84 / 8.38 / 7.57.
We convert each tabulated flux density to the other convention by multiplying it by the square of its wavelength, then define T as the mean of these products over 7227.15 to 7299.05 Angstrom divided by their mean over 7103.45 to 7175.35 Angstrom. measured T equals 1.2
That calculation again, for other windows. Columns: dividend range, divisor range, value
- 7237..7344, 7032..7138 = 1.21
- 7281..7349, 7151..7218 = 1.24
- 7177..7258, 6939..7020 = 1.09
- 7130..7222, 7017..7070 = 0.94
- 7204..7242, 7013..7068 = 1.03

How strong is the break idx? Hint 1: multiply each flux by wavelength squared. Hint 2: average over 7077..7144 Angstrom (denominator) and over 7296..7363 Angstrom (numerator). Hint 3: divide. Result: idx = 1.30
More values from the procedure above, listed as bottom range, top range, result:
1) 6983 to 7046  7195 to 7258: 1.05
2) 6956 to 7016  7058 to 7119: 1.02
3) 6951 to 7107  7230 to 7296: 1.18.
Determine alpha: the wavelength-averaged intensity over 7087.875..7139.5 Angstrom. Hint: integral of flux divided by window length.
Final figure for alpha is 7.58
